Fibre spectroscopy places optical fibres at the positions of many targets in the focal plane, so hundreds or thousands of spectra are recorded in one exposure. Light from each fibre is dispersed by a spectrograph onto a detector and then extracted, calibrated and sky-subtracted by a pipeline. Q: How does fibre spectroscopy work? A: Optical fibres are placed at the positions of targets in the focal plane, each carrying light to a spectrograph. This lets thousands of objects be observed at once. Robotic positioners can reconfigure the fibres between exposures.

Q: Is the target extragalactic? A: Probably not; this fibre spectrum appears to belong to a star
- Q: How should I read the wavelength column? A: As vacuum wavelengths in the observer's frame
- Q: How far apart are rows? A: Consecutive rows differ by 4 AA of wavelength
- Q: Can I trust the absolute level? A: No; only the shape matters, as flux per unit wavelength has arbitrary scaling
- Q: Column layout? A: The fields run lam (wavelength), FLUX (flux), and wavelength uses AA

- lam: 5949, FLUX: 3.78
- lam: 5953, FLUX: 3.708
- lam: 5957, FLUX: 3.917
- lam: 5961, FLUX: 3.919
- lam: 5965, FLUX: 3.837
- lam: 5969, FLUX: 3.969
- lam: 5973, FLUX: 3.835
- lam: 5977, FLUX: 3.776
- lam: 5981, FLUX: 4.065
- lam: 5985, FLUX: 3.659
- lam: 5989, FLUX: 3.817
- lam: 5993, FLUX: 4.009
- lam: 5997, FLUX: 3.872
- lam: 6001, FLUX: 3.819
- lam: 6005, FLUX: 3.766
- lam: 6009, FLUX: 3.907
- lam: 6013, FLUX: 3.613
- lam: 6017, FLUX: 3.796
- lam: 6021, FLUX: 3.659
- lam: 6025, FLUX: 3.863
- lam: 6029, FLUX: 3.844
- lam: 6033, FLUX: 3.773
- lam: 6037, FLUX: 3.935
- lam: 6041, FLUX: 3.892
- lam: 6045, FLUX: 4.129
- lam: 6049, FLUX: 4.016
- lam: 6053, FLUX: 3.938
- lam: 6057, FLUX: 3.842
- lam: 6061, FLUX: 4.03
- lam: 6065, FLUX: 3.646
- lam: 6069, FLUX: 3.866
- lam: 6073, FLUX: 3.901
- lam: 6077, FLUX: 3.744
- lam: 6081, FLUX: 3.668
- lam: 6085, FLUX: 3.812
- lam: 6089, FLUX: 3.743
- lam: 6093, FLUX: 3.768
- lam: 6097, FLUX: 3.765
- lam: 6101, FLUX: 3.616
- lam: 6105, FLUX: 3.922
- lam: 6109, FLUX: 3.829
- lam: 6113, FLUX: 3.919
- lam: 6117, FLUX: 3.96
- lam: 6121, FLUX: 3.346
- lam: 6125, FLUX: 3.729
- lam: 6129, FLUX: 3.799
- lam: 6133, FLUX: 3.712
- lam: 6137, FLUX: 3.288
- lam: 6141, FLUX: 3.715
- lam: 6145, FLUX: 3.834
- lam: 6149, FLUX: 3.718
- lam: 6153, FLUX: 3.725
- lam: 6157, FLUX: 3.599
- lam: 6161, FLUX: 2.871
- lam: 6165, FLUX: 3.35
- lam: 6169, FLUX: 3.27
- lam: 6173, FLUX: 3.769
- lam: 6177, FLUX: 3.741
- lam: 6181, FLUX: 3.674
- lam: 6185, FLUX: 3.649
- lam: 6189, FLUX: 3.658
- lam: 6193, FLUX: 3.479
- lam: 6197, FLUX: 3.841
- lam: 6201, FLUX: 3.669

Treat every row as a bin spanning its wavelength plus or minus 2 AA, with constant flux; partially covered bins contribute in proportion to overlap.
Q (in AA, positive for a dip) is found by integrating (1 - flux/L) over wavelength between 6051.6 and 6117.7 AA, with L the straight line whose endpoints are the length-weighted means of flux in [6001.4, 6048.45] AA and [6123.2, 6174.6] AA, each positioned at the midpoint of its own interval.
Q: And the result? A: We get -2.0 AA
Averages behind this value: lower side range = 3.84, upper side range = 3.57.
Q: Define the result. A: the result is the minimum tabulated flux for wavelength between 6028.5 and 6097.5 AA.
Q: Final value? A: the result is 3.646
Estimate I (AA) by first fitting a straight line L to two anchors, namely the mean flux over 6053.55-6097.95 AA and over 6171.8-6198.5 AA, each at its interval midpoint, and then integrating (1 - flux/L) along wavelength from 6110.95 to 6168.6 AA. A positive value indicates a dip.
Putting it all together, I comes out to 2.0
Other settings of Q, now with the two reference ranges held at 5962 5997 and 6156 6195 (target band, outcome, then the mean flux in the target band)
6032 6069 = -1.7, 3.91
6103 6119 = -1.2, 3.91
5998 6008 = 0.0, 3.81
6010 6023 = 0.3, 3.71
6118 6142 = -0.1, 3.61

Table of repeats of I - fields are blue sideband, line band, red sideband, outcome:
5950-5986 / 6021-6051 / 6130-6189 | -1.2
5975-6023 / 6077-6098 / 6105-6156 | 0.0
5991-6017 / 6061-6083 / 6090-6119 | 0.2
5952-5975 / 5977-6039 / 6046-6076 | 0.9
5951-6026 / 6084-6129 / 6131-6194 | -1.4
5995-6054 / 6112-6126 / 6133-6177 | -0.4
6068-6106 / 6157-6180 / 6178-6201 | 1.6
